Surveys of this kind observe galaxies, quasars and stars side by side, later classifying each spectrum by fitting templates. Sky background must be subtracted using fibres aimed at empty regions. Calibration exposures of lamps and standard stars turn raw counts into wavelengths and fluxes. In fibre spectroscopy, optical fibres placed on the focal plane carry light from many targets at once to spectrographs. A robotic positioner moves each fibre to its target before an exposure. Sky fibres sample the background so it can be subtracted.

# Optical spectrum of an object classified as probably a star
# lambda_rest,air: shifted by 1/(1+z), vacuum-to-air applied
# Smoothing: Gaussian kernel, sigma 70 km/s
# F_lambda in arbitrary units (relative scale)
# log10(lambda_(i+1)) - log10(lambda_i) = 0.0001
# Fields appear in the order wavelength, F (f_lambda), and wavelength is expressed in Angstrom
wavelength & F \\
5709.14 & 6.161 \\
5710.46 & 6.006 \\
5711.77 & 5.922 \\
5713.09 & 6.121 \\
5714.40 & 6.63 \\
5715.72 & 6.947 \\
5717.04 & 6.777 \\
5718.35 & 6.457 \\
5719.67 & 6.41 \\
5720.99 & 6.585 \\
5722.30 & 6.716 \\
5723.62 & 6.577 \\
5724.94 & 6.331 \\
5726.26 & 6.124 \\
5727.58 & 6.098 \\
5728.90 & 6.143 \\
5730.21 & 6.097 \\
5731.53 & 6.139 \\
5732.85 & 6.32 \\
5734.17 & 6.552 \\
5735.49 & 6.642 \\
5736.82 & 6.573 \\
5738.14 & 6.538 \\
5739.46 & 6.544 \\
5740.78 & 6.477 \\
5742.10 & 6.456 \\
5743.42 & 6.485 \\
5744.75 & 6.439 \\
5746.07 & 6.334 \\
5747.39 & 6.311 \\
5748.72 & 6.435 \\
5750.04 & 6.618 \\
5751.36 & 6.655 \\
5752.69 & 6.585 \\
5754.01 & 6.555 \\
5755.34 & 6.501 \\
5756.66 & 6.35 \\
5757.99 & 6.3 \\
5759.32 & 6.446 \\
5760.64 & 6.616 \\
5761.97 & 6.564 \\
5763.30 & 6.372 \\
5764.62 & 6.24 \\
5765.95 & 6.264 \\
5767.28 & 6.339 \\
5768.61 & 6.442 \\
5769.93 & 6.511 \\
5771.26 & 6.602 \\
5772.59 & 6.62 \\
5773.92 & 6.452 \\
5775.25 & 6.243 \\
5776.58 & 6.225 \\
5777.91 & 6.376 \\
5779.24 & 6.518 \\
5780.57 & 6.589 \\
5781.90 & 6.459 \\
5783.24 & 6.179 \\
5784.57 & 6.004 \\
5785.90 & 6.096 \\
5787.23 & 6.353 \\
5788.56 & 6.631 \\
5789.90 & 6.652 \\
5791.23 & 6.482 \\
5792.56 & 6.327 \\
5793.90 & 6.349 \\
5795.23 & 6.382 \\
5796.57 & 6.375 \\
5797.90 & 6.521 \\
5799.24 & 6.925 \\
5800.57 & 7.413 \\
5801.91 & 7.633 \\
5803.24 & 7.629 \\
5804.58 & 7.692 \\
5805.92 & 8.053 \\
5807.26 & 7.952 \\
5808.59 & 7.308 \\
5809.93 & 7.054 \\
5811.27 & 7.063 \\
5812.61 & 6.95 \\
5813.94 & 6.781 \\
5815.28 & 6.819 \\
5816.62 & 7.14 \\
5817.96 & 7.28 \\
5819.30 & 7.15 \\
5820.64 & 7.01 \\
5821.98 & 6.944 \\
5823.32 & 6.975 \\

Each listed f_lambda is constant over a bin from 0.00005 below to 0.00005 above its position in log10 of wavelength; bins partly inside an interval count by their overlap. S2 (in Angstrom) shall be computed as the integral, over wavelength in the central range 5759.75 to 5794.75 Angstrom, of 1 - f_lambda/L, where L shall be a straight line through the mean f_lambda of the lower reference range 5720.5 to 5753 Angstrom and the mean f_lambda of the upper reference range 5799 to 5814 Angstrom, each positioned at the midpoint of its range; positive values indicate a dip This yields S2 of 3.0 Angstrom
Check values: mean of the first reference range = 6.43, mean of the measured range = 6.41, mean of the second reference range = 7.41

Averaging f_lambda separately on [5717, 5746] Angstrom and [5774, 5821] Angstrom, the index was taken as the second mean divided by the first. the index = 1.06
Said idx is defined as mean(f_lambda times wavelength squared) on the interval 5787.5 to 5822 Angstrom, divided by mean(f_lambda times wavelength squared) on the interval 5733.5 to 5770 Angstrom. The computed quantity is 1.1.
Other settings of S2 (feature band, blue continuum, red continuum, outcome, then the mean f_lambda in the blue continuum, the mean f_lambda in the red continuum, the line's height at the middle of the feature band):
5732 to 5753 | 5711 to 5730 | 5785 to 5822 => 0.20 Angstrom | 6.41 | 6.96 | 6.55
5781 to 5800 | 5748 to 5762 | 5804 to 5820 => 1.53 Angstrom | 6.51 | 7.27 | 6.98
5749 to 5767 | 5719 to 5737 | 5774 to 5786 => -0.35 Angstrom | 6.37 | 6.31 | 6.34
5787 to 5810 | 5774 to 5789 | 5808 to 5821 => -0.97 Angstrom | 6.34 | 7.05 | 6.71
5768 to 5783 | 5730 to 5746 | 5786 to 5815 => 0.67 Angstrom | 6.44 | 6.96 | 6.75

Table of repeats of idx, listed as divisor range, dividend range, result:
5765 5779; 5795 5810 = 1.15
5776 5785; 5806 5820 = 1.15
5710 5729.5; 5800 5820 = 1.18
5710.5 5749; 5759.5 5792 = 1.02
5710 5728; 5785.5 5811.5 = 1.11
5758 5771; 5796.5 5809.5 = 1.17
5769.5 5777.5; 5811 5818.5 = 1.10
